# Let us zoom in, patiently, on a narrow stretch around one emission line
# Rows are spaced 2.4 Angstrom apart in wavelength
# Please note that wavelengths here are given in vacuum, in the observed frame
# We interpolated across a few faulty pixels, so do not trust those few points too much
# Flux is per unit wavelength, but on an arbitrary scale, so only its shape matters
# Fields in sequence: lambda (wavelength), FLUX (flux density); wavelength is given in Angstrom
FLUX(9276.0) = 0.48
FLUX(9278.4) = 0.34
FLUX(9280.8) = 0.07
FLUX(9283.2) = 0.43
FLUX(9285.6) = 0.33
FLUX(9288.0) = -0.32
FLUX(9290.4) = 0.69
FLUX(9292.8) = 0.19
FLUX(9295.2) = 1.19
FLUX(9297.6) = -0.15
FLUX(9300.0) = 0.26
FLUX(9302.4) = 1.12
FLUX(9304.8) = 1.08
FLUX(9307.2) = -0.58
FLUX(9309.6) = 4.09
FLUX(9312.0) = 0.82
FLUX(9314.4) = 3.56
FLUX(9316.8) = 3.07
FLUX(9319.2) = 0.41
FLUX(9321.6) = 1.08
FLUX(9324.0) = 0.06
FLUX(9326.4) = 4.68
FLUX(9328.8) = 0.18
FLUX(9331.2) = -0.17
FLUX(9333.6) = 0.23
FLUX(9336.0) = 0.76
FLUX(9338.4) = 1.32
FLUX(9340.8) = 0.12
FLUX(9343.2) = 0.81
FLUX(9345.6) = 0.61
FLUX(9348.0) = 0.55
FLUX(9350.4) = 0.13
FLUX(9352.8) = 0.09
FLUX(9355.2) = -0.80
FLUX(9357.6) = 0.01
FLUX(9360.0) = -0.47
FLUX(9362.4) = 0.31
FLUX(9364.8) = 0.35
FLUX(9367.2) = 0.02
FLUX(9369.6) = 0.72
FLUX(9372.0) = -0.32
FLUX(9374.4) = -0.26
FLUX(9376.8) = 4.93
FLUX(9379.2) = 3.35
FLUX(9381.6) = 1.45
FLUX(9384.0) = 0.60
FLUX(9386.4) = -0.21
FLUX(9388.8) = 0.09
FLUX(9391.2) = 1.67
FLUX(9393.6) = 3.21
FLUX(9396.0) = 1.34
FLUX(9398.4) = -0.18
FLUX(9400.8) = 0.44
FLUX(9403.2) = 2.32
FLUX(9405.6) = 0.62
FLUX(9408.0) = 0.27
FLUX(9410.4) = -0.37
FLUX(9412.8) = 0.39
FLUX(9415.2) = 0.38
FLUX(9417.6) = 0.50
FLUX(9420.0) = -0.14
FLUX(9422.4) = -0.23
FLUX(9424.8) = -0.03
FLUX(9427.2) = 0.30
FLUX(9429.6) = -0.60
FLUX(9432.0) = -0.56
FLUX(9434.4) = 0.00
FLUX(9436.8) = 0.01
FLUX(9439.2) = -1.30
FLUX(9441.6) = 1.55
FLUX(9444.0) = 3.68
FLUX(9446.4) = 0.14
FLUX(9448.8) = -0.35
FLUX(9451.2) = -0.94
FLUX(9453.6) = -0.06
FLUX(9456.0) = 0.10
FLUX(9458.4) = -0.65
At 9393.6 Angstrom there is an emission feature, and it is [O III] 5007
